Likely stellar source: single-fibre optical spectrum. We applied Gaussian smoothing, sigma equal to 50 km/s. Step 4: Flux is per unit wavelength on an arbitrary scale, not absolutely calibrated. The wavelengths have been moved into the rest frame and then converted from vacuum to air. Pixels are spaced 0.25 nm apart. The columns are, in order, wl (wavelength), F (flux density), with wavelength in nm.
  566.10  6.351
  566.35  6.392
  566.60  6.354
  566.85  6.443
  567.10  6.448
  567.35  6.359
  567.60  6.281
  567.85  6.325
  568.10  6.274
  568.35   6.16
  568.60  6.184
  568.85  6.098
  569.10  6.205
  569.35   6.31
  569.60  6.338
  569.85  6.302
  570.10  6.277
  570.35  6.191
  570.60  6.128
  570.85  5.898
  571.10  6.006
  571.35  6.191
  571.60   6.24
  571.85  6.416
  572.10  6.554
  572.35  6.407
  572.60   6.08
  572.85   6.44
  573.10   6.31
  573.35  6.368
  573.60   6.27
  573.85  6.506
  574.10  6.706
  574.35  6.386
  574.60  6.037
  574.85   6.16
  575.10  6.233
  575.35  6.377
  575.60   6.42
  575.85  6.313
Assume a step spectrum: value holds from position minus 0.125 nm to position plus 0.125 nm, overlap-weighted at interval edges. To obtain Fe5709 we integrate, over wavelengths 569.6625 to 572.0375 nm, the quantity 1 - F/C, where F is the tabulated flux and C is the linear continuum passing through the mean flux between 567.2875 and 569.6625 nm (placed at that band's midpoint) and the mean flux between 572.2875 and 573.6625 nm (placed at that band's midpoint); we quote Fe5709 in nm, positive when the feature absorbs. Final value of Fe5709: 0.03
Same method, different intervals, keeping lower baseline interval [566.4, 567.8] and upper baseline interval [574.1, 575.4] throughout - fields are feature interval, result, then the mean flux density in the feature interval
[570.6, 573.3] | 0.026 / 6.25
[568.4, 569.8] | 0.027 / 6.23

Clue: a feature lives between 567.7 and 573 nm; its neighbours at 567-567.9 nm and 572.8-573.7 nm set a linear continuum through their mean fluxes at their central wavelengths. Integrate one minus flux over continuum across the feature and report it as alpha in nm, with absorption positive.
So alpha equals 0.09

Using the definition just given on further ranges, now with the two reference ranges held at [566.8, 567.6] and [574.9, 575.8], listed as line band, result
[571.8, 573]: 0.00 nm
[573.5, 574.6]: -0.01 nm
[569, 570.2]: 0.02 nm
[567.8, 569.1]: 0.04 nm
